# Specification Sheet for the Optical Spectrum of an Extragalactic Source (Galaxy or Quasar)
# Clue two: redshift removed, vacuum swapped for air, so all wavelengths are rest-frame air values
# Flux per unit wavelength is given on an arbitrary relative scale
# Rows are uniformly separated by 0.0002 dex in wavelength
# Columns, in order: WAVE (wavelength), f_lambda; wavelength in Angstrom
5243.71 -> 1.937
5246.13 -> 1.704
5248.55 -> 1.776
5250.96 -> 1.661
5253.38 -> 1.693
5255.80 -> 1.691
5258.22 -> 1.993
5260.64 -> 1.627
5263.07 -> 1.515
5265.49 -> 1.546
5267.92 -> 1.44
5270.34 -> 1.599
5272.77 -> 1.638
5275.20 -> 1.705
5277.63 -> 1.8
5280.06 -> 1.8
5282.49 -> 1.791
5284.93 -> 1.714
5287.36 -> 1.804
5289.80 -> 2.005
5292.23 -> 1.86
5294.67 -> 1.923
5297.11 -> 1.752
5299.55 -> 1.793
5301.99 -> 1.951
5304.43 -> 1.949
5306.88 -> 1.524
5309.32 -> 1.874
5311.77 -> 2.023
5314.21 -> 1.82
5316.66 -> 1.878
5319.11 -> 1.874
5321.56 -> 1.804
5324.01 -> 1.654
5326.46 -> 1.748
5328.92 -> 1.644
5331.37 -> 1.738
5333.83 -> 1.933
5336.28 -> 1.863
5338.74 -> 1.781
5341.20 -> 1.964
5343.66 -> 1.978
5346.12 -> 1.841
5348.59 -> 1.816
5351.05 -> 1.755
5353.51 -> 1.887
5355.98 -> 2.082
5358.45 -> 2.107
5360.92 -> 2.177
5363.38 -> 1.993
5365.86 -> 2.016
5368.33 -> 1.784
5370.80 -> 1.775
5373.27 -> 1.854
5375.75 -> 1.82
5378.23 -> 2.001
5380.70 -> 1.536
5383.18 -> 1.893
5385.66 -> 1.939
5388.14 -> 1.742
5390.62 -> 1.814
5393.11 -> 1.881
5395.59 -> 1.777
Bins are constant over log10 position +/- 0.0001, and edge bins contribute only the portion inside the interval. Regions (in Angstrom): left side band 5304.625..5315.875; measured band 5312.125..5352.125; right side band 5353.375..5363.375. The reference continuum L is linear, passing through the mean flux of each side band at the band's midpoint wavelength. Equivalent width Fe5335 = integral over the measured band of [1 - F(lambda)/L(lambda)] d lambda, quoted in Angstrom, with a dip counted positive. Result 2.4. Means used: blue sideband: 1.83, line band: 1.82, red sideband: 2.07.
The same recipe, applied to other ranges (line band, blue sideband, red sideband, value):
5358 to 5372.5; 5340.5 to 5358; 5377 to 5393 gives -0.7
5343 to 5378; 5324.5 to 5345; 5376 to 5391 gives -1.9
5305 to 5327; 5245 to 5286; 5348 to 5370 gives 0.3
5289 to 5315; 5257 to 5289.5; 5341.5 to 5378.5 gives -1.3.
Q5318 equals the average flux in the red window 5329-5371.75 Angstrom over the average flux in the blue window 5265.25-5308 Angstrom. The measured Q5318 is 1.1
